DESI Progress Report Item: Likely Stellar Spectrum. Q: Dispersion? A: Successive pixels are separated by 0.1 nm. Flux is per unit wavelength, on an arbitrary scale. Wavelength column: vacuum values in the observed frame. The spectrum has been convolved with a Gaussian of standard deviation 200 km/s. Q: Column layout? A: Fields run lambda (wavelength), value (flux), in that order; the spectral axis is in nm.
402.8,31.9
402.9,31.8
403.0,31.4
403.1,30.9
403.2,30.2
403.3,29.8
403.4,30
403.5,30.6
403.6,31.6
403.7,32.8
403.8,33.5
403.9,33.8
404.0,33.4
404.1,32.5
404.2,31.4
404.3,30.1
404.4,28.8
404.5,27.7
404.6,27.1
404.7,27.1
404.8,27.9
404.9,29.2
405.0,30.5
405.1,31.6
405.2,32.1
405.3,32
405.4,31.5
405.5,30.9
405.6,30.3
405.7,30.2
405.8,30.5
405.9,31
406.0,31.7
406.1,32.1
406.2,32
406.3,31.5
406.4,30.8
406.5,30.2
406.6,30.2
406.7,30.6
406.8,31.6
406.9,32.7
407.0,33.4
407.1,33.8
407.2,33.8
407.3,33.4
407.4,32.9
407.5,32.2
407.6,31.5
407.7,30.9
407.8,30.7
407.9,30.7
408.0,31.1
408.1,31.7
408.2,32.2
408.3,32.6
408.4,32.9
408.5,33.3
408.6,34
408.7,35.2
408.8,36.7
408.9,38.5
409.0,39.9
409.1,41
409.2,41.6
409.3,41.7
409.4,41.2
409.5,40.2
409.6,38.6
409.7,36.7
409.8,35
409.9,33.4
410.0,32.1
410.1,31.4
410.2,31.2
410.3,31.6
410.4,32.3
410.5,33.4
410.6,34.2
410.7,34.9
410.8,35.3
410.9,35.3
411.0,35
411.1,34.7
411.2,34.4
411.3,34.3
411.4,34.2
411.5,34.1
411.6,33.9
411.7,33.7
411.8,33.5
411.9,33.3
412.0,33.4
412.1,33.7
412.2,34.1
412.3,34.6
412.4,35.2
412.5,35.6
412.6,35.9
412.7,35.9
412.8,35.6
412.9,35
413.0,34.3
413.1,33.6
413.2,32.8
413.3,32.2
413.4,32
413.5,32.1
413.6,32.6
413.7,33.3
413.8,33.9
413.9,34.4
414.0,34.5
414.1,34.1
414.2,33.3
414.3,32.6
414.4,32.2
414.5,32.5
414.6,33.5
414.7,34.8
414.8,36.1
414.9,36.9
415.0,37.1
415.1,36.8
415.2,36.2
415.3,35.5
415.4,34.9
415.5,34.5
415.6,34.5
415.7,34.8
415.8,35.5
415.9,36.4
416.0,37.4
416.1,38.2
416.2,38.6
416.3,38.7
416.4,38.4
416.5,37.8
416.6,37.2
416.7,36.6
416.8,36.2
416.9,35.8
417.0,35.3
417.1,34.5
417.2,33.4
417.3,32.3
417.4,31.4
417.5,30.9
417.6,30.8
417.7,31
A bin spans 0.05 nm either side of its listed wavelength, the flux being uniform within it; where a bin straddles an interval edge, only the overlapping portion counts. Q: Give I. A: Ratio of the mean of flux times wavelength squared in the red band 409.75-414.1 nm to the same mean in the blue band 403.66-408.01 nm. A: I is 1.12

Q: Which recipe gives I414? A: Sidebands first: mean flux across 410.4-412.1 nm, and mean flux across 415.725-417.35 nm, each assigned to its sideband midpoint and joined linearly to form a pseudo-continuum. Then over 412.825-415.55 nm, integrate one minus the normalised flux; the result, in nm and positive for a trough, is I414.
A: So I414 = 0.10 nm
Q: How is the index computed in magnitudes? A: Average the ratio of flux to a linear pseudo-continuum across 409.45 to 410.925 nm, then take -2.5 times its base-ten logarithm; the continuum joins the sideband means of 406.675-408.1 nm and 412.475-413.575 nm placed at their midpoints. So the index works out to -0.04 mag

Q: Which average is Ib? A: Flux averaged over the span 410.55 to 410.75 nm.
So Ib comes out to 34.5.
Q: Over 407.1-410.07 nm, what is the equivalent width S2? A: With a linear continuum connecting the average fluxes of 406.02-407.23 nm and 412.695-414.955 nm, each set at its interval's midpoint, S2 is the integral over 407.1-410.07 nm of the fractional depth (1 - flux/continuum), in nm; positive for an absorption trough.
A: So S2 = -0.24 nm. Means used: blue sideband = 31.9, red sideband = 33.8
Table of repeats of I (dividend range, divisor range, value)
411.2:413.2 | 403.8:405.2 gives 1.18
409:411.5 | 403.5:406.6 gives 1.18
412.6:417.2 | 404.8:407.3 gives 1.17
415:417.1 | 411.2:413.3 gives 1.08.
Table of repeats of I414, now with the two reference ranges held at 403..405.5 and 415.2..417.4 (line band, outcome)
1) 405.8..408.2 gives 0.010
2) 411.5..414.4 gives 0.050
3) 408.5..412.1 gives -0.225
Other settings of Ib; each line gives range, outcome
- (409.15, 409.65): 40.7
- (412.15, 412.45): 34.6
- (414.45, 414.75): 33.6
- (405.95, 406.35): 31.8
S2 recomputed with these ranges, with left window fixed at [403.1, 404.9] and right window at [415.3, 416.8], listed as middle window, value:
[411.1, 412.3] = 0.016 nm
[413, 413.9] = 0.059 nm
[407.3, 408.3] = 0.022 nm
